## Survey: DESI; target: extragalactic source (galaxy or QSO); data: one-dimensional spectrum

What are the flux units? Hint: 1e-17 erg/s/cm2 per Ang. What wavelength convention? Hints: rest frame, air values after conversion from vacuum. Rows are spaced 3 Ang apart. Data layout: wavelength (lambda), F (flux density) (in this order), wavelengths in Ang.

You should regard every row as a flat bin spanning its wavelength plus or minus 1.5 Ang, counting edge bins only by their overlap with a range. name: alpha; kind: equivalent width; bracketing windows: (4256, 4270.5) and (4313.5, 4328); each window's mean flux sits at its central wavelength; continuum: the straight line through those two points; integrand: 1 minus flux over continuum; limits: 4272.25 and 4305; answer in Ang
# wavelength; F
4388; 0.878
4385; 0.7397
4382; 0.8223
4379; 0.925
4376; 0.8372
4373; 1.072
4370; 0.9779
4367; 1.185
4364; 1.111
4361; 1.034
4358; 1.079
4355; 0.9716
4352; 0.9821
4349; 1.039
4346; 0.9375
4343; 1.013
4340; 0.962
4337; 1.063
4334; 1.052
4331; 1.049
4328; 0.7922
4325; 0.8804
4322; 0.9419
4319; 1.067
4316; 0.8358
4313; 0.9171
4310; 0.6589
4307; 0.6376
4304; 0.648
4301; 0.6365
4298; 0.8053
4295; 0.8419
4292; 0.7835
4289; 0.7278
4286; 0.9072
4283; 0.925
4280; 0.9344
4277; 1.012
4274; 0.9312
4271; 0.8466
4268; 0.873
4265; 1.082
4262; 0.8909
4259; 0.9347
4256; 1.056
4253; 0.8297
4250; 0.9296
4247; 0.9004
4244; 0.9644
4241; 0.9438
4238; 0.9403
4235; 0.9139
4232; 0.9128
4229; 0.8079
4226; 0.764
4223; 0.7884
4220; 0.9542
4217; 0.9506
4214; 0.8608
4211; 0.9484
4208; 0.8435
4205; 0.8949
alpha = 3.52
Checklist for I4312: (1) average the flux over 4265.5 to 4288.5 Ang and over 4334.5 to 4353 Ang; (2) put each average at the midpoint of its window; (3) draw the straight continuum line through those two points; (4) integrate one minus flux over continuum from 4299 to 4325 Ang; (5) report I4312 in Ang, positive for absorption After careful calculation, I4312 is 4.5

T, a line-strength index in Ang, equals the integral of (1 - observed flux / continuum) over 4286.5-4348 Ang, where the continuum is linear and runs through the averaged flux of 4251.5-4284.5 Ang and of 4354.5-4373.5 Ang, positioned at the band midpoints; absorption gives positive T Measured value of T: 8.6 Ang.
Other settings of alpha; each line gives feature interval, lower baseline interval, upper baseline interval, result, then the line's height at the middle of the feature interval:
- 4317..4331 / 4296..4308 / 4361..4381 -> -2.45 Ang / 0.794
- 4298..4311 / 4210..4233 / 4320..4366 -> 3.99 Ang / 0.957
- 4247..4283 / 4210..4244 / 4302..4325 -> -3.26 Ang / 0.858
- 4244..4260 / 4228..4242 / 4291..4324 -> -0.96 Ang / 0.881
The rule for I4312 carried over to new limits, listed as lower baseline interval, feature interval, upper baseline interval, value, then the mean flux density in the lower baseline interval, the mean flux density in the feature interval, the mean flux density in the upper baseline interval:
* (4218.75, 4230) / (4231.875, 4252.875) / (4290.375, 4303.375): -3.0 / 0.827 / 0.924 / 0.758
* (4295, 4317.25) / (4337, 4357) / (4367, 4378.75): -2.3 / 0.74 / 0.992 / 0.987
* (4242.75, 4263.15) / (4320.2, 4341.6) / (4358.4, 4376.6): 1.0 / 0.93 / 0.965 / 1.05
